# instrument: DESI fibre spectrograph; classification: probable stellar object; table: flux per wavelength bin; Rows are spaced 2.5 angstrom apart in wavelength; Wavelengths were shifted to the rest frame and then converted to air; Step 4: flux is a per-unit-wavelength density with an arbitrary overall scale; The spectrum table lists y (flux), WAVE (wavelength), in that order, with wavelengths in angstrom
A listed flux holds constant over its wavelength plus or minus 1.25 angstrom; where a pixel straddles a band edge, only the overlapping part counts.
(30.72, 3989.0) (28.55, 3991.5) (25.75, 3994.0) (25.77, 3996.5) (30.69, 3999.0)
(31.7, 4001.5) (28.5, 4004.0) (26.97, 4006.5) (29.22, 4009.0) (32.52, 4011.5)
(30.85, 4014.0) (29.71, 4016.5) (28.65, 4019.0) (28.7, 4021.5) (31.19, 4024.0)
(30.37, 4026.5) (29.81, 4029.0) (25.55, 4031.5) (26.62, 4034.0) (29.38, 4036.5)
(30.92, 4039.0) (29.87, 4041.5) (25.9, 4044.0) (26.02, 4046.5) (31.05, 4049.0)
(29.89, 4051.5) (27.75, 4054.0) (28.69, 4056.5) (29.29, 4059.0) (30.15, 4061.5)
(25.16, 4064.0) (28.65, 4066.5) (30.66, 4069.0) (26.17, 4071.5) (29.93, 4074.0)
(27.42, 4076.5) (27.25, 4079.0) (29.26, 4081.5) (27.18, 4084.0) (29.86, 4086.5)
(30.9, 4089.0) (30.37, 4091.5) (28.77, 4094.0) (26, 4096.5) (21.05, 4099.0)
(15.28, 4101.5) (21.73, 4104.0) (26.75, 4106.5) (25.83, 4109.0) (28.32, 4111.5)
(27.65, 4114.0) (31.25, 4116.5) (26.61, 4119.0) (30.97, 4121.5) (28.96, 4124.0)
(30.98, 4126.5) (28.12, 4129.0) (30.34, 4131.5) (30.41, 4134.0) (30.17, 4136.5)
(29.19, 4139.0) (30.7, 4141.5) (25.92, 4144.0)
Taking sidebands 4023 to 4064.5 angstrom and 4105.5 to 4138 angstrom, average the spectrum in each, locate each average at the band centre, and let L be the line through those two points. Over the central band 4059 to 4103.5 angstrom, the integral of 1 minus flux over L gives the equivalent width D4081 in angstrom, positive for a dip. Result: 2.4 angstrom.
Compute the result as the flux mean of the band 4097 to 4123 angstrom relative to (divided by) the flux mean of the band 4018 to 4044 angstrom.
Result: 0.9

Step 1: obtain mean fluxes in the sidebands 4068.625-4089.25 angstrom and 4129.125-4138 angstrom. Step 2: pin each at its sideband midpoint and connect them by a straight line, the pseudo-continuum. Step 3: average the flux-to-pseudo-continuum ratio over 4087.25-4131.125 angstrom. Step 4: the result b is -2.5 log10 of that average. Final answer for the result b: 0.09 mag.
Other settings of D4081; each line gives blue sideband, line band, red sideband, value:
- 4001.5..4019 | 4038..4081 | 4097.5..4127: -0.8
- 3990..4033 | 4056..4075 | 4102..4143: 0.1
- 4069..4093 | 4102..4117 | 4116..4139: 1.6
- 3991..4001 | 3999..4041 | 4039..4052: -1.7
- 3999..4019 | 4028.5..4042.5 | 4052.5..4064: 0.3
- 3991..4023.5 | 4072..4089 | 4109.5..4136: 0.4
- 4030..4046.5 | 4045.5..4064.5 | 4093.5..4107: -1.5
